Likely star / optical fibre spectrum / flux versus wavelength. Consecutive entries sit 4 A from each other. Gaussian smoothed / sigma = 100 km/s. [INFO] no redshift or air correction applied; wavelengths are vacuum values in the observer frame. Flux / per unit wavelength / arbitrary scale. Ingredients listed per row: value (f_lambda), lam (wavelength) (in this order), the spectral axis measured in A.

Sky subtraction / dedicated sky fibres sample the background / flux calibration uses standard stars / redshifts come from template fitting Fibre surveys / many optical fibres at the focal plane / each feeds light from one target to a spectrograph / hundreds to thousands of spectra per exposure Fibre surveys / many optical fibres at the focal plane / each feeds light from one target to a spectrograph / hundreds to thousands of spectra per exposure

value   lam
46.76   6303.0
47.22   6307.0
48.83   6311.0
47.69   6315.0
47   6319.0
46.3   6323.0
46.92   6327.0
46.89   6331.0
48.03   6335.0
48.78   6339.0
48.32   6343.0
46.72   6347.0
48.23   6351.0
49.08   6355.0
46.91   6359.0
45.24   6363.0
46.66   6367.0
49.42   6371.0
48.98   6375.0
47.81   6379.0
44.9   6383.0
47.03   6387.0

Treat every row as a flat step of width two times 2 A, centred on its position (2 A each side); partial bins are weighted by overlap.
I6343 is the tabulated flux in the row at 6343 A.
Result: 48.32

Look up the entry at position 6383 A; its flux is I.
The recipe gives 44.9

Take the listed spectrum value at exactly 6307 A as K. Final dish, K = 47.22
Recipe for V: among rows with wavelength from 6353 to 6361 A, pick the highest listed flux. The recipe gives 49.08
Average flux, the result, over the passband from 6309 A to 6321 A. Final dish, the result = 47.8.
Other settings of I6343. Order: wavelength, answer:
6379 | 47.81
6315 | 47.69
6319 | 47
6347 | 46.72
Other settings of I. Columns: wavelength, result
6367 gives 46.66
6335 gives 48.03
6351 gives 48.23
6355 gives 49.08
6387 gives 47.03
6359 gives 46.91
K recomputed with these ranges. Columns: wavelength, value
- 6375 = 48.98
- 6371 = 49.42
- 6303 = 46.76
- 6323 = 46.3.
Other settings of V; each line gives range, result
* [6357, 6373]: 49.42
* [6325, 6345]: 48.78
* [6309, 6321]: 48.83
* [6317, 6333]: 47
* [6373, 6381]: 48.98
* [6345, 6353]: 48.23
